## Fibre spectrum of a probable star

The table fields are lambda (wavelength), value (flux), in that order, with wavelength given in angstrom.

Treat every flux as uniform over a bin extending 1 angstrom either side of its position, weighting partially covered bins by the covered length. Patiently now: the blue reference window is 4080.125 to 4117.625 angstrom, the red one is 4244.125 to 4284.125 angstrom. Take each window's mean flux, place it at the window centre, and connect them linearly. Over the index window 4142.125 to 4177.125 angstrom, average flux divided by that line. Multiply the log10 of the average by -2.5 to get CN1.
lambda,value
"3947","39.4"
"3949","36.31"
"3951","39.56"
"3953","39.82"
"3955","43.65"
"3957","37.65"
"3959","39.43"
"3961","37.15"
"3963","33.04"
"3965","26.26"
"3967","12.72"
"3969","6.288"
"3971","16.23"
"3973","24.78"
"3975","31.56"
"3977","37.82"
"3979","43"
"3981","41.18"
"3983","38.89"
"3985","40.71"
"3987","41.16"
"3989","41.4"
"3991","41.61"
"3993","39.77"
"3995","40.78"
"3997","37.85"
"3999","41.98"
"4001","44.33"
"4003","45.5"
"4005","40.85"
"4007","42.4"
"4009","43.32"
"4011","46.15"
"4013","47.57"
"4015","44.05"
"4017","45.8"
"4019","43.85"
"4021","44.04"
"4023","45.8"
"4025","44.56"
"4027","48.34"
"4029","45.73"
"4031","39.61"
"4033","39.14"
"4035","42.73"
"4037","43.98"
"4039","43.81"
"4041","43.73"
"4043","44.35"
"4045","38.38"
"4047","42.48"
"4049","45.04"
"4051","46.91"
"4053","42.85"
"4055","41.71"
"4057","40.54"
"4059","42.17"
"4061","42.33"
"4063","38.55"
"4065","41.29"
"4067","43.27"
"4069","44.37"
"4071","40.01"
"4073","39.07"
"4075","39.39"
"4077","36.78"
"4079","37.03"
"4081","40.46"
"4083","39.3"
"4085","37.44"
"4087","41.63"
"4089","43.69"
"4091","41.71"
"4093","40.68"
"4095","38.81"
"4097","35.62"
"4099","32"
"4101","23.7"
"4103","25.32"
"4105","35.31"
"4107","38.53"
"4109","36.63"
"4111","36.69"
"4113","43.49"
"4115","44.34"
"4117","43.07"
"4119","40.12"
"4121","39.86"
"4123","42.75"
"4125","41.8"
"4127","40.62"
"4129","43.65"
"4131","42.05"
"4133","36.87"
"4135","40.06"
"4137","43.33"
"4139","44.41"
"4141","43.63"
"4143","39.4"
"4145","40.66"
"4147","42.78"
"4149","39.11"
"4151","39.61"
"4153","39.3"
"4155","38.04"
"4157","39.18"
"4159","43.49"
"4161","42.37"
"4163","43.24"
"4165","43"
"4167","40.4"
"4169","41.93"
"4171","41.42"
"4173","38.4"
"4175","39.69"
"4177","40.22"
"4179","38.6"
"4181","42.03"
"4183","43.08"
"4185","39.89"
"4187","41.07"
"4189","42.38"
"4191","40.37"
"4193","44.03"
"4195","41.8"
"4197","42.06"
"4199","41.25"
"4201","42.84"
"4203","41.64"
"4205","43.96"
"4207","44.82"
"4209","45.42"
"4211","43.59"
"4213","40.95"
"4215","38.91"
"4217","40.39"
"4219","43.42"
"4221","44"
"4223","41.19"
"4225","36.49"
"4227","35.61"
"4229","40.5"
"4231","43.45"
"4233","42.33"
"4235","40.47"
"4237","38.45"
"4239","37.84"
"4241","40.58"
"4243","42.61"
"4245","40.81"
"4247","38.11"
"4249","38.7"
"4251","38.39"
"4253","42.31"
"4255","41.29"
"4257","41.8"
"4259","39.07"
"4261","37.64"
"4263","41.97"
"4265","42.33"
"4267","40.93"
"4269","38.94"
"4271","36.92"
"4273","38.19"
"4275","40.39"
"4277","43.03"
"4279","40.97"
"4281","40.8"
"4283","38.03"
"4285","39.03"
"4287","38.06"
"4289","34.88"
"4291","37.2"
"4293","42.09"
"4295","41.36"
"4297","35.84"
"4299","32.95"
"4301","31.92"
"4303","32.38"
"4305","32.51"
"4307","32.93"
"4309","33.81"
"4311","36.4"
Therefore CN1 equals -0.058 mag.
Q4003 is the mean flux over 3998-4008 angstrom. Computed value 43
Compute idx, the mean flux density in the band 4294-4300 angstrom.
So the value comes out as 36.7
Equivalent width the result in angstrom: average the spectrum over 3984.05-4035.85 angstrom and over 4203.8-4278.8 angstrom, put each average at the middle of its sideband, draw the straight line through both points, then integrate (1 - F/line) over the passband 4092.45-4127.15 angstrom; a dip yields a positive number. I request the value 3.63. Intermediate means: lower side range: 43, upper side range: 40.7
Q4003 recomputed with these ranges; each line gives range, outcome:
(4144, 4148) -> 41.7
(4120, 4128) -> 41.3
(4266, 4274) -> 38.7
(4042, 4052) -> 43.4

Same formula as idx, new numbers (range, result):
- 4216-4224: 42.2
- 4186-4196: 41.9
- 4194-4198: 41.9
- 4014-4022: 44.4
